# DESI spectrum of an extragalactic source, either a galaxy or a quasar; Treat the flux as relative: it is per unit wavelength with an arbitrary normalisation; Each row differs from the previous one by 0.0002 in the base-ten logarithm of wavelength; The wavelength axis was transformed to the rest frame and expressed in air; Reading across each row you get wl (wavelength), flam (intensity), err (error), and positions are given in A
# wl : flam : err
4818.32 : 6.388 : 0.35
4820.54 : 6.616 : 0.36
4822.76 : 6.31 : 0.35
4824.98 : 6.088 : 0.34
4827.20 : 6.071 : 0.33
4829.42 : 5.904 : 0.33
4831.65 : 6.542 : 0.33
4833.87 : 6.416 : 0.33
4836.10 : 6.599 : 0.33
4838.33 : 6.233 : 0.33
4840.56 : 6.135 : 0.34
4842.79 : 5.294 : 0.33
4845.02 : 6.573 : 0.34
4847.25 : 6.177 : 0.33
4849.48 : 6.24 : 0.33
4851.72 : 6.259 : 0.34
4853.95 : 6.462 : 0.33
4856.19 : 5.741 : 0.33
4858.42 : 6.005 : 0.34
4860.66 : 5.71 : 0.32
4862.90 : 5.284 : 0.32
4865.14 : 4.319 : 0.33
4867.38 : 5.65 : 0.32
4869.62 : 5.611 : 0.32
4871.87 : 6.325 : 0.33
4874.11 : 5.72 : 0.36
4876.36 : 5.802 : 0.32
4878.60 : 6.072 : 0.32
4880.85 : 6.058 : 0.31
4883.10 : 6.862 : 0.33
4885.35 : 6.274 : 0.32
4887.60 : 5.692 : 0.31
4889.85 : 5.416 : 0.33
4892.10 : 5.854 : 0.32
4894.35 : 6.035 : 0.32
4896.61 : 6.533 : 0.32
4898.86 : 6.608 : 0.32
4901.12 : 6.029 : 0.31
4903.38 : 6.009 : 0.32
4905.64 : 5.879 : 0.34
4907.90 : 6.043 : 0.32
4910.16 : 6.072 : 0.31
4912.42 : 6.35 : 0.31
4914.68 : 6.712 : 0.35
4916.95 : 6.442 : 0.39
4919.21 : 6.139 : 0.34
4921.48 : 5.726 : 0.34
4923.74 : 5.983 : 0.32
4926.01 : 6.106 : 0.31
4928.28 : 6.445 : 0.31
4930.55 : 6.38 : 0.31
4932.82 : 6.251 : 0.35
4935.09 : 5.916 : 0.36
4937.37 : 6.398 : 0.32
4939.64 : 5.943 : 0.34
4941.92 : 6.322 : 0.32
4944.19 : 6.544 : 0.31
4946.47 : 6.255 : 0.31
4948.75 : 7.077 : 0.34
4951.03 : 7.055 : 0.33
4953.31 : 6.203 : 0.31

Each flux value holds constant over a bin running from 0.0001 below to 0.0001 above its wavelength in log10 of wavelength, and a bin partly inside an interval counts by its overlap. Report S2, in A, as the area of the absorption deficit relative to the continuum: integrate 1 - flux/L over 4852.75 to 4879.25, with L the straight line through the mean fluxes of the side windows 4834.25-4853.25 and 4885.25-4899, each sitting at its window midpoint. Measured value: 1.7 A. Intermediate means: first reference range 6.2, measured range 5.72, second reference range 6.01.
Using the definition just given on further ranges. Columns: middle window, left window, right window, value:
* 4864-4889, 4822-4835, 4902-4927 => 1.3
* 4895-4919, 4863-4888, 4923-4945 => -0.8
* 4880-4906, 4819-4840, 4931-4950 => 0.9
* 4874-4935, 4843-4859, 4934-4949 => 1.1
